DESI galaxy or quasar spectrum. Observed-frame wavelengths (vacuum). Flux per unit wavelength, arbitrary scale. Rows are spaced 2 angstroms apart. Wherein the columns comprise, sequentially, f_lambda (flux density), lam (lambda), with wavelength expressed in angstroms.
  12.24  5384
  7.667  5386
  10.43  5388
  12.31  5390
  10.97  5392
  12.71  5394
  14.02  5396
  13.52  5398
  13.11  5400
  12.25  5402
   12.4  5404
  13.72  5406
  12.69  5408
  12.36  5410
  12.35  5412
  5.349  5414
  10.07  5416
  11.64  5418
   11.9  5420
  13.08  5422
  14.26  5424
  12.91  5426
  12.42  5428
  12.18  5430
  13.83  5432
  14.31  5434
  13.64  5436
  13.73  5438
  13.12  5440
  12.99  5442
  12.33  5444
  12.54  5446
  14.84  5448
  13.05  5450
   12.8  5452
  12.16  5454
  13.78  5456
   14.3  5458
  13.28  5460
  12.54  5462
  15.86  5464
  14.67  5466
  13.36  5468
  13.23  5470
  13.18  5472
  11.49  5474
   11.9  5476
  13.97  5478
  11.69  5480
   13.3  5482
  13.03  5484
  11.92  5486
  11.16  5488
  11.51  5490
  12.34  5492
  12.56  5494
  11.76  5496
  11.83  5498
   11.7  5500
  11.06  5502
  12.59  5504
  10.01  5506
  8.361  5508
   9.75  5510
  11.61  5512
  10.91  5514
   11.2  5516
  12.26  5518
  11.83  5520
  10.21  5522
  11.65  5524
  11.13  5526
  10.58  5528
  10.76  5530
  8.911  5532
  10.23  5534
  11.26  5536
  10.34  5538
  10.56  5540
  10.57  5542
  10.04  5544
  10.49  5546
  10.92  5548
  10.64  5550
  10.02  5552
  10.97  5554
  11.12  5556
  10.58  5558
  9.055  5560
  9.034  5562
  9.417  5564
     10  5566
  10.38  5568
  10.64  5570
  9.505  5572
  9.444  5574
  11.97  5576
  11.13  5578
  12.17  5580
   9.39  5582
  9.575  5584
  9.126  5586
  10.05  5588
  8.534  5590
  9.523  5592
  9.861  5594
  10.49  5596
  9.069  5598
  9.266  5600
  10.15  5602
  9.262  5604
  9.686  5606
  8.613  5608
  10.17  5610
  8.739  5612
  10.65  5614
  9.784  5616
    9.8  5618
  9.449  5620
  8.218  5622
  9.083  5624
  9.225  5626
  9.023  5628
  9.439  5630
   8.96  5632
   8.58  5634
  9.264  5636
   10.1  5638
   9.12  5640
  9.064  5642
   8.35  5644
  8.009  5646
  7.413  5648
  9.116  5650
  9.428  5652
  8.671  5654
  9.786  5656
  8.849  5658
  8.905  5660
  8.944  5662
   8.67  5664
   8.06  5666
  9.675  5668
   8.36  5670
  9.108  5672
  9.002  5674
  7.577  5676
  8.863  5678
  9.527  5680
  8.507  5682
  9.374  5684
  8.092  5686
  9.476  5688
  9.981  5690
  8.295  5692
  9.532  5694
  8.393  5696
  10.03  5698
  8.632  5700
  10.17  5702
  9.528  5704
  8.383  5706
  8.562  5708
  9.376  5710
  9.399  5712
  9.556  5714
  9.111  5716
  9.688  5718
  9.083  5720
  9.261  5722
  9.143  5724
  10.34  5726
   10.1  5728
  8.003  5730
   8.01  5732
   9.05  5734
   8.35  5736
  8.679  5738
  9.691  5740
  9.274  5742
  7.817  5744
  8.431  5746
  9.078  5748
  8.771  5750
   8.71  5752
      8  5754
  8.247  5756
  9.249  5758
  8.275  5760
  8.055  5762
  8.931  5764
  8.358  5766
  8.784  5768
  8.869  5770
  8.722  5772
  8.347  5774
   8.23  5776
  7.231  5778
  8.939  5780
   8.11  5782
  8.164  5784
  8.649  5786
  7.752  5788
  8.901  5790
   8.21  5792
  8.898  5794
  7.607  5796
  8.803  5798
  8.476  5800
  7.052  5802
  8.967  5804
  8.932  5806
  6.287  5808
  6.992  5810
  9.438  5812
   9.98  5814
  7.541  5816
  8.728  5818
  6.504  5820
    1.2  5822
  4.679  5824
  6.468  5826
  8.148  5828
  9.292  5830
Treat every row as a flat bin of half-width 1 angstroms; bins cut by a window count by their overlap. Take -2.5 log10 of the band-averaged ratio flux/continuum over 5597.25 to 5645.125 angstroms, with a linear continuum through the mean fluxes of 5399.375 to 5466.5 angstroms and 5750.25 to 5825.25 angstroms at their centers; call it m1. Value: 0.11 mag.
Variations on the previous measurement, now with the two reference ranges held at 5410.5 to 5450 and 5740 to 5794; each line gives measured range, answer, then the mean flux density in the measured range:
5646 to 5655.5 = 0.14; 8.65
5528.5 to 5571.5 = 0.08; 10.3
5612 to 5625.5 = 0.09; 9.43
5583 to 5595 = 0.13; 9.44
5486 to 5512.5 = 0.04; 11.3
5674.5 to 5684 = 0.10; 8.72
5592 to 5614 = 0.09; 9.58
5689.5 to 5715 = 0.01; 9.2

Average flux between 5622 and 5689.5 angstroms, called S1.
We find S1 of 8.9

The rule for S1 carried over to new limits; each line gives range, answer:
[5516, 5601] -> 10.3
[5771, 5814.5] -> 8.28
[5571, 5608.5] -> 9.85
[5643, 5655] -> 8.5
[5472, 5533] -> 11.5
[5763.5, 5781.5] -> 8.47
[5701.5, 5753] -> 9.05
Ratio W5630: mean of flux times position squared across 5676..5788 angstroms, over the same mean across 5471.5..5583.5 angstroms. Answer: 0.87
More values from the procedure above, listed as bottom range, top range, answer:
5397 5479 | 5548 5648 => 0.80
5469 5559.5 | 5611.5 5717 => 0.85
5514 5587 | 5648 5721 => 0.90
